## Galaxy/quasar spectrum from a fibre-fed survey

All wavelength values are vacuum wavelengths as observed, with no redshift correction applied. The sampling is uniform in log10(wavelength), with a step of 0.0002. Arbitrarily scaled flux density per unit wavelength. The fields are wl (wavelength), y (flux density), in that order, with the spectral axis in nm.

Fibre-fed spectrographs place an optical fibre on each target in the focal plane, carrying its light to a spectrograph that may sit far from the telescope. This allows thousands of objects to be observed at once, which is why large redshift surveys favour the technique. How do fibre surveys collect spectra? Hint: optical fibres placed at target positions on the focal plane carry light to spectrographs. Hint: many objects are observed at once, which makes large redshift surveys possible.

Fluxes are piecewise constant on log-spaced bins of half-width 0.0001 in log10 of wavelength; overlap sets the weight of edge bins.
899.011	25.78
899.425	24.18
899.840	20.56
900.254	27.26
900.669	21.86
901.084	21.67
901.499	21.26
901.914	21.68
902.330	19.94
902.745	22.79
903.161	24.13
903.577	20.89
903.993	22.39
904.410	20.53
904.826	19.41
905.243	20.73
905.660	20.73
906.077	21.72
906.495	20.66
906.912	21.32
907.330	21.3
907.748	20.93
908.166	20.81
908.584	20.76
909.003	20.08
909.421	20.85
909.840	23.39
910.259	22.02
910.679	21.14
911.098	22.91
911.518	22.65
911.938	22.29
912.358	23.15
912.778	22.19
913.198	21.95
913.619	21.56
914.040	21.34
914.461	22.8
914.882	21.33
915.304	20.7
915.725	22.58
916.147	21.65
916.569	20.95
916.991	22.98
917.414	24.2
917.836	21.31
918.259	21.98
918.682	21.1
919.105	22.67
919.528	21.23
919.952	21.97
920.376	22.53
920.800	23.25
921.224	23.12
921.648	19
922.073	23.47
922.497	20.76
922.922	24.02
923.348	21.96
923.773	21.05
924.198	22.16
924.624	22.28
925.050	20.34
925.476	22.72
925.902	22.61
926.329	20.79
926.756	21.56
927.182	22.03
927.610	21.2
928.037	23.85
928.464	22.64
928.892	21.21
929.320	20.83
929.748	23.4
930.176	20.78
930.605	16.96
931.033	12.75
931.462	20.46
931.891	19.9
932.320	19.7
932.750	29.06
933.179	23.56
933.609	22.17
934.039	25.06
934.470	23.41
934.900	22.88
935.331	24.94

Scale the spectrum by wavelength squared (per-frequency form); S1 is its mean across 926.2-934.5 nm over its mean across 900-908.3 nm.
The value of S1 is 1.06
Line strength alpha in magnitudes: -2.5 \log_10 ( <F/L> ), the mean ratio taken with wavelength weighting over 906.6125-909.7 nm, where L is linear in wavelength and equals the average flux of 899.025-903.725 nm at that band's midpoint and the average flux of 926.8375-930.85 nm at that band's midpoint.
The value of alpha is 0.07 mag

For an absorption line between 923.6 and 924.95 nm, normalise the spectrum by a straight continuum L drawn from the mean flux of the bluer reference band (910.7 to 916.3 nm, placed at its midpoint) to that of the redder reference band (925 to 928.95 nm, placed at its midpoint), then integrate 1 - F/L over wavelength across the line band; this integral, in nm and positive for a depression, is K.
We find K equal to 0.02 nm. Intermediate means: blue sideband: 22.1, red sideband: 22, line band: 21.7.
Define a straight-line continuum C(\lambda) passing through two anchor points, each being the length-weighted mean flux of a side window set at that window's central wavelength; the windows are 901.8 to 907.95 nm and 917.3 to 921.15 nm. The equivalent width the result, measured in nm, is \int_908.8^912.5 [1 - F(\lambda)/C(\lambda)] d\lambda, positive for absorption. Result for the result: -0.06 nm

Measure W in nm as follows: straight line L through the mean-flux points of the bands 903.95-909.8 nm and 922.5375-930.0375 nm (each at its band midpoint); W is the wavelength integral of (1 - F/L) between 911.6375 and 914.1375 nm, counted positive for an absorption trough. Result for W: -0.11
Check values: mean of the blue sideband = 20.9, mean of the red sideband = 22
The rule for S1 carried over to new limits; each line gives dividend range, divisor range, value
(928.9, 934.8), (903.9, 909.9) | 1.08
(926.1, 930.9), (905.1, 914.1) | 1.03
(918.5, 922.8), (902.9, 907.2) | 1.07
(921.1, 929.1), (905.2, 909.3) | 1.09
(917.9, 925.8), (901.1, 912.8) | 1.06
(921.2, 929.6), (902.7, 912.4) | 1.06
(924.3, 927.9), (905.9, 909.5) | 1.08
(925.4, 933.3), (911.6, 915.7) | 1.00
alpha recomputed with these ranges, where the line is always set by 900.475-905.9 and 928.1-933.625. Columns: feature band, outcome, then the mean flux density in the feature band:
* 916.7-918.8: -0.05 mag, 22.3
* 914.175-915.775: -0.03 mag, 21.8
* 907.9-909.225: 0.04 mag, 20.6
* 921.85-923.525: -0.07 mag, 22.5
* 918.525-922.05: -0.04 mag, 22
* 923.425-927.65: -0.03 mag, 21.7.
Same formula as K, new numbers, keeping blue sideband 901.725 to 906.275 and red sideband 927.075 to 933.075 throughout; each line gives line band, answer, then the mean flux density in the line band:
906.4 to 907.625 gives 0.012 nm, 21.1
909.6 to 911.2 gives -0.076 nm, 22.3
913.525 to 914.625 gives -0.034 nm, 21.9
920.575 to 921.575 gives -0.067 nm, 22.6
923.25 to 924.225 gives -0.021 nm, 21.6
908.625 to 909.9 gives 0.011 nm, 21.1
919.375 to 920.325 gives -0.026 nm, 21.8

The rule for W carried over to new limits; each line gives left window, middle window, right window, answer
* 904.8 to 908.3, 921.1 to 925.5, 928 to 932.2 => -0.32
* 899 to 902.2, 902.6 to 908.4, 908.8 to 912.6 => 0.30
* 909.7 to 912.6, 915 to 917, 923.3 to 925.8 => 0.05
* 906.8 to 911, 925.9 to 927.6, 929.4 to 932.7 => -0.13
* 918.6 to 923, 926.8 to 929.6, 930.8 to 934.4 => -0.02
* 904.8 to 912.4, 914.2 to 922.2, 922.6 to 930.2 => -0.11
